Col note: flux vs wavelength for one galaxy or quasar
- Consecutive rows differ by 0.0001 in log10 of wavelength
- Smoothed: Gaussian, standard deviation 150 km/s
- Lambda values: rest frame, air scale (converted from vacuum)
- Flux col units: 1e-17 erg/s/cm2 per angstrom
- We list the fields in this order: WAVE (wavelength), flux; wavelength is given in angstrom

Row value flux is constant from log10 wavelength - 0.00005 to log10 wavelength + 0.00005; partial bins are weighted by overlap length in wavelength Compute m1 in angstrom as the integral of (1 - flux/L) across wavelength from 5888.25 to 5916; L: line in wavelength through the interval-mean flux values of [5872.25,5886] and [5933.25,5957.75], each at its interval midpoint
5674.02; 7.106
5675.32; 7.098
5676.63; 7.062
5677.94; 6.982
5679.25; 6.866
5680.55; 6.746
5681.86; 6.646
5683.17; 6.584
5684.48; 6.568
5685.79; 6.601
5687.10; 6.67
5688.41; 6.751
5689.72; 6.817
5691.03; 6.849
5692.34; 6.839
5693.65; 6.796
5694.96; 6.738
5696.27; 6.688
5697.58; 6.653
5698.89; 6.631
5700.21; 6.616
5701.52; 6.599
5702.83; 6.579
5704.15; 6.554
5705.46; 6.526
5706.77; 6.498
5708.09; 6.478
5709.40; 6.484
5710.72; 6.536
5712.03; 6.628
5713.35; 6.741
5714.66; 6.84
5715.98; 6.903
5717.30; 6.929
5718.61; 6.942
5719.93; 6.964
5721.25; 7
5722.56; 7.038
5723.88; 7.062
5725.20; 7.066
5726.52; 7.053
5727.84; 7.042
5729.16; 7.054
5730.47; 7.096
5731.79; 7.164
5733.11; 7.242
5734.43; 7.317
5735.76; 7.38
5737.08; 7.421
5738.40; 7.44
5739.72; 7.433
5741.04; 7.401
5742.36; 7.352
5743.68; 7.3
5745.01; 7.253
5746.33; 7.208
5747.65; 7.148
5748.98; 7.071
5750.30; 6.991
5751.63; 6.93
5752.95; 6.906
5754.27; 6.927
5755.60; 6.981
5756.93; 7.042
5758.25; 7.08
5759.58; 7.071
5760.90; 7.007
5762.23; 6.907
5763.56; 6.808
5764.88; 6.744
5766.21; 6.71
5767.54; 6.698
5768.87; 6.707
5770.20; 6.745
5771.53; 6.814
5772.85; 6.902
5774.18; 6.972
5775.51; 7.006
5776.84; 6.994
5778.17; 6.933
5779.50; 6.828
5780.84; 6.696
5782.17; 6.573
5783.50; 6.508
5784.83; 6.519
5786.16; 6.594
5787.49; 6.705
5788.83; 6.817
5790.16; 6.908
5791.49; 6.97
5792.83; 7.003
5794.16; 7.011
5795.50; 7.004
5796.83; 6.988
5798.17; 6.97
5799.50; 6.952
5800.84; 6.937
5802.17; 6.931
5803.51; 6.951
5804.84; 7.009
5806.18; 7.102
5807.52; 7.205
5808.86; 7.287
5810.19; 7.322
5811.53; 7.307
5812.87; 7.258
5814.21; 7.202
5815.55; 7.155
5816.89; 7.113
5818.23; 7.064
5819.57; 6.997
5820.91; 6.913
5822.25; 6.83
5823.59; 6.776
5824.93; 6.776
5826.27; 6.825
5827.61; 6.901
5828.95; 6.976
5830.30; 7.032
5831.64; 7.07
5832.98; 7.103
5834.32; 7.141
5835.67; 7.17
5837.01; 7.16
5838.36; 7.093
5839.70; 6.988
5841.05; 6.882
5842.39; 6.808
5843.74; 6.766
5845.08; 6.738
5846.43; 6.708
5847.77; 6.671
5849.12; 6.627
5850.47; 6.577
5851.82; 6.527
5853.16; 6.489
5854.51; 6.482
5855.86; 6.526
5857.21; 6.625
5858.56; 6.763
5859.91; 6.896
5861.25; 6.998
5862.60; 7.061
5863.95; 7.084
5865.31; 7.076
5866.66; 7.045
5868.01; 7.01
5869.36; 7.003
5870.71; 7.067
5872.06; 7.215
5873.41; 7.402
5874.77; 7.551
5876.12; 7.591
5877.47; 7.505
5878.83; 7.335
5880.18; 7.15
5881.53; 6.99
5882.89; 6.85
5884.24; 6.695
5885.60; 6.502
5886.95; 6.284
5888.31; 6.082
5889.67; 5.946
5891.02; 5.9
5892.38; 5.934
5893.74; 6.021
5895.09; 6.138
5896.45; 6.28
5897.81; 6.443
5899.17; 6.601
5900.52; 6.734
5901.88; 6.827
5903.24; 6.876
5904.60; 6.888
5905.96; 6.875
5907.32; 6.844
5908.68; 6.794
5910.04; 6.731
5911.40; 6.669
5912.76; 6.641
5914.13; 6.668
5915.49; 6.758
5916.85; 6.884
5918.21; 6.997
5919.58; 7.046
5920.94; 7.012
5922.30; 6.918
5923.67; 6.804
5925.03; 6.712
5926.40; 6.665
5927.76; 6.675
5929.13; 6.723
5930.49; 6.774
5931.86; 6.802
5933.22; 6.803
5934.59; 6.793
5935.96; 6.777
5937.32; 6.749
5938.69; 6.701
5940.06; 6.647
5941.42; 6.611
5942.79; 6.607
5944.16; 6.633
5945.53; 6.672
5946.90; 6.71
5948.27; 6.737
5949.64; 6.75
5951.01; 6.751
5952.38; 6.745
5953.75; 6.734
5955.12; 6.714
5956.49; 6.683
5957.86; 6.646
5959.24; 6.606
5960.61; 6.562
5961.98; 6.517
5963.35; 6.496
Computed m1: 1.9 angstrom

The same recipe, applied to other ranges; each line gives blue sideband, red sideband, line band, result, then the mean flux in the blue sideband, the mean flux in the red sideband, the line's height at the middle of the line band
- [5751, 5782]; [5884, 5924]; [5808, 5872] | -2.0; 6.88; 6.59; 6.73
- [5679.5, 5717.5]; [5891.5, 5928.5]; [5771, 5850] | -3.1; 6.67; 6.68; 6.67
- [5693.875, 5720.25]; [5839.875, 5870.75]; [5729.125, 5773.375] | -2.3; 6.67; 6.8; 6.71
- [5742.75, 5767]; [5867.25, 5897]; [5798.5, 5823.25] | -0.7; 7.01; 6.75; 6.89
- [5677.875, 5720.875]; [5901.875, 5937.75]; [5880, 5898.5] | 1.2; 6.7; 6.8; 6.79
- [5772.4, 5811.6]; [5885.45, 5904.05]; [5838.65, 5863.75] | -0.6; 6.92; 6.33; 6.58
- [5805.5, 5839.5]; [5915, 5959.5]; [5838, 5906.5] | 1.7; 7.07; 6.75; 6.93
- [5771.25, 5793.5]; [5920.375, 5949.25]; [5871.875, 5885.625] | -0.9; 6.81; 6.74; 6.76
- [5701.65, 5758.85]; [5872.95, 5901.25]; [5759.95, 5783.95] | 0.3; 7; 6.66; 6.91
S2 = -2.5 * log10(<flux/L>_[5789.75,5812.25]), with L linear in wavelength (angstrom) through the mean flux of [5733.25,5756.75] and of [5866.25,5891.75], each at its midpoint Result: 0.00 mag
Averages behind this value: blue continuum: 7.2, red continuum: 6.9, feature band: 7.05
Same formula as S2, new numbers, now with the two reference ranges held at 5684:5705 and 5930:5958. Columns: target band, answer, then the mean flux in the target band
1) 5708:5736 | -0.043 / 6.96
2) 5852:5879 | -0.050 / 7.02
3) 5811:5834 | -0.050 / 7.02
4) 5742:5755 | -0.064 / 7.1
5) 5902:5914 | -0.011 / 6.78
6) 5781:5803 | -0.022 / 6.84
